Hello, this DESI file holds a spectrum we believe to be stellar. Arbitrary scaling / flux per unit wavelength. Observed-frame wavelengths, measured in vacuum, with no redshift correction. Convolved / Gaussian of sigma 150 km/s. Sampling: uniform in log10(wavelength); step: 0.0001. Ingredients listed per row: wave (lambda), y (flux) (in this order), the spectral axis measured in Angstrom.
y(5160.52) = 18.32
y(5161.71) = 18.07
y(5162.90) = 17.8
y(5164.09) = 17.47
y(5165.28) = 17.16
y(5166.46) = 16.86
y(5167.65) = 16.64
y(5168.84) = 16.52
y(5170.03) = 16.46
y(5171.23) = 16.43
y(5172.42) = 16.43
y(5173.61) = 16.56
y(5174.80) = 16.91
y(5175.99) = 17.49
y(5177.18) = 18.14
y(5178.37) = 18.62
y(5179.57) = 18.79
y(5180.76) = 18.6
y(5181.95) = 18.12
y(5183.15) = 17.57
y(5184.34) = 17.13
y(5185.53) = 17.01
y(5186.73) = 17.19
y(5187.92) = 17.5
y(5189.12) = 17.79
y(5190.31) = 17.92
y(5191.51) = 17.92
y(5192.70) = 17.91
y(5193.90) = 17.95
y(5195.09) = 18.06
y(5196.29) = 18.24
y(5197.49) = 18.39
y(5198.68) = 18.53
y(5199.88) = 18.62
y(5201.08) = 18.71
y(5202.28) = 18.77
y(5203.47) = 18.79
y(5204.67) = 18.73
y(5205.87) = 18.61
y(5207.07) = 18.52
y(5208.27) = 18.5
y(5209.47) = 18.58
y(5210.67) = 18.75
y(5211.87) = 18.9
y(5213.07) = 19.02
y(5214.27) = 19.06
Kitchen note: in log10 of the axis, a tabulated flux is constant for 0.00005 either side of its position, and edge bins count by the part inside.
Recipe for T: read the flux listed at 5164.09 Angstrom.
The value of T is 17.47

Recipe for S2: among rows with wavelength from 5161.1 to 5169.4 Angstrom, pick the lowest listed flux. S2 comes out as 16.52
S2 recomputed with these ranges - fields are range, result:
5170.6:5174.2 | 16.43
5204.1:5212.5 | 18.5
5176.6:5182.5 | 18.12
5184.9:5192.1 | 17.01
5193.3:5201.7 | 17.95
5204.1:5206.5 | 18.61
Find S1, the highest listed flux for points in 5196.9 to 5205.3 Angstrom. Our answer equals 18.79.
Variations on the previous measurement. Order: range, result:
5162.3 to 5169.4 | 17.8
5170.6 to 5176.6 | 17.49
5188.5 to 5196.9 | 18.24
